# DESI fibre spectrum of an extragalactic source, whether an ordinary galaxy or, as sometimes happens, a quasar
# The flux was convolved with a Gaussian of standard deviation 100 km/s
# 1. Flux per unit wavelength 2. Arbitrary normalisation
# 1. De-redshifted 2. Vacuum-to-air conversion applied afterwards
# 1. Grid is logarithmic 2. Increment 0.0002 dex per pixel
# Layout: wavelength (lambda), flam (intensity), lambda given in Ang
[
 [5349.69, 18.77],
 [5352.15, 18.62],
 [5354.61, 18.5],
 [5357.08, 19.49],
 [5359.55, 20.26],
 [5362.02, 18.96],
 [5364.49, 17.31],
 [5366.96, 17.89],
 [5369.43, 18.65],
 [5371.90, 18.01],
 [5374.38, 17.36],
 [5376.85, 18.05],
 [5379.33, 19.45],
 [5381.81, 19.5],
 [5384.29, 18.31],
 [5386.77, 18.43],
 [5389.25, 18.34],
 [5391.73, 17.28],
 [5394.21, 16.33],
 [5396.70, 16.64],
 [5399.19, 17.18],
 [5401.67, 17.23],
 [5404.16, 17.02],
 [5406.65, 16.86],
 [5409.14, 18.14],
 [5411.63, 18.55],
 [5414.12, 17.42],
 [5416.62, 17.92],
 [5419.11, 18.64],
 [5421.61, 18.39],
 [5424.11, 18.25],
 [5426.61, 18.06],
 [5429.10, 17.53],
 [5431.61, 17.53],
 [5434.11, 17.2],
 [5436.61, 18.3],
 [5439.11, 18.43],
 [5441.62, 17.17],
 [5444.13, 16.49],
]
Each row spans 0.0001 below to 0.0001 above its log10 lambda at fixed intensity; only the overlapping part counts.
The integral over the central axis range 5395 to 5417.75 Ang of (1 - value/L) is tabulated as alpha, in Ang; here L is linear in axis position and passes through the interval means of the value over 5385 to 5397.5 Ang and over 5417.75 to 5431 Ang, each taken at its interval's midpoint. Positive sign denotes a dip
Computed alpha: 0.46 Ang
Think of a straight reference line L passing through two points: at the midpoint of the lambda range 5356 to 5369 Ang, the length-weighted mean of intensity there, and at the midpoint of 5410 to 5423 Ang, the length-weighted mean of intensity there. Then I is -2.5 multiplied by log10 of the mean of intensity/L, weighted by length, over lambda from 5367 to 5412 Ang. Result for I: 0.04 mag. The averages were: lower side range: 18.8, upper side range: 18.2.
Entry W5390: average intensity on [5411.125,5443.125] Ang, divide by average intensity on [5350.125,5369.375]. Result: 1.0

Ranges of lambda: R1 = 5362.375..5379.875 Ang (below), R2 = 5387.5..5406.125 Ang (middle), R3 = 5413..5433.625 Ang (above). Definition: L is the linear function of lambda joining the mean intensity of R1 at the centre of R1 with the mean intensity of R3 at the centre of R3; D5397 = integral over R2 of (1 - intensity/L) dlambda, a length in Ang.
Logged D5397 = 0.9 Ang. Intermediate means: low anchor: 18.1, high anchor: 17.9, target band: 17.2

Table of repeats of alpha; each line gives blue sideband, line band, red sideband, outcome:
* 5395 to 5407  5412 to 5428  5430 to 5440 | -0.6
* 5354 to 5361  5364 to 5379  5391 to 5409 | 0.5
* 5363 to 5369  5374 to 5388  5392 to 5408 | -0.9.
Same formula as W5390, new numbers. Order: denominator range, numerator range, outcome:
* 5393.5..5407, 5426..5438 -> 1.05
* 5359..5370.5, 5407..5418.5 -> 0.97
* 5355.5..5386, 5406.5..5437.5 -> 0.96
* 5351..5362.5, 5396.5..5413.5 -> 0.91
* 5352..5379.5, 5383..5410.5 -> 0.94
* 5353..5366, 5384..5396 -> 0.93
